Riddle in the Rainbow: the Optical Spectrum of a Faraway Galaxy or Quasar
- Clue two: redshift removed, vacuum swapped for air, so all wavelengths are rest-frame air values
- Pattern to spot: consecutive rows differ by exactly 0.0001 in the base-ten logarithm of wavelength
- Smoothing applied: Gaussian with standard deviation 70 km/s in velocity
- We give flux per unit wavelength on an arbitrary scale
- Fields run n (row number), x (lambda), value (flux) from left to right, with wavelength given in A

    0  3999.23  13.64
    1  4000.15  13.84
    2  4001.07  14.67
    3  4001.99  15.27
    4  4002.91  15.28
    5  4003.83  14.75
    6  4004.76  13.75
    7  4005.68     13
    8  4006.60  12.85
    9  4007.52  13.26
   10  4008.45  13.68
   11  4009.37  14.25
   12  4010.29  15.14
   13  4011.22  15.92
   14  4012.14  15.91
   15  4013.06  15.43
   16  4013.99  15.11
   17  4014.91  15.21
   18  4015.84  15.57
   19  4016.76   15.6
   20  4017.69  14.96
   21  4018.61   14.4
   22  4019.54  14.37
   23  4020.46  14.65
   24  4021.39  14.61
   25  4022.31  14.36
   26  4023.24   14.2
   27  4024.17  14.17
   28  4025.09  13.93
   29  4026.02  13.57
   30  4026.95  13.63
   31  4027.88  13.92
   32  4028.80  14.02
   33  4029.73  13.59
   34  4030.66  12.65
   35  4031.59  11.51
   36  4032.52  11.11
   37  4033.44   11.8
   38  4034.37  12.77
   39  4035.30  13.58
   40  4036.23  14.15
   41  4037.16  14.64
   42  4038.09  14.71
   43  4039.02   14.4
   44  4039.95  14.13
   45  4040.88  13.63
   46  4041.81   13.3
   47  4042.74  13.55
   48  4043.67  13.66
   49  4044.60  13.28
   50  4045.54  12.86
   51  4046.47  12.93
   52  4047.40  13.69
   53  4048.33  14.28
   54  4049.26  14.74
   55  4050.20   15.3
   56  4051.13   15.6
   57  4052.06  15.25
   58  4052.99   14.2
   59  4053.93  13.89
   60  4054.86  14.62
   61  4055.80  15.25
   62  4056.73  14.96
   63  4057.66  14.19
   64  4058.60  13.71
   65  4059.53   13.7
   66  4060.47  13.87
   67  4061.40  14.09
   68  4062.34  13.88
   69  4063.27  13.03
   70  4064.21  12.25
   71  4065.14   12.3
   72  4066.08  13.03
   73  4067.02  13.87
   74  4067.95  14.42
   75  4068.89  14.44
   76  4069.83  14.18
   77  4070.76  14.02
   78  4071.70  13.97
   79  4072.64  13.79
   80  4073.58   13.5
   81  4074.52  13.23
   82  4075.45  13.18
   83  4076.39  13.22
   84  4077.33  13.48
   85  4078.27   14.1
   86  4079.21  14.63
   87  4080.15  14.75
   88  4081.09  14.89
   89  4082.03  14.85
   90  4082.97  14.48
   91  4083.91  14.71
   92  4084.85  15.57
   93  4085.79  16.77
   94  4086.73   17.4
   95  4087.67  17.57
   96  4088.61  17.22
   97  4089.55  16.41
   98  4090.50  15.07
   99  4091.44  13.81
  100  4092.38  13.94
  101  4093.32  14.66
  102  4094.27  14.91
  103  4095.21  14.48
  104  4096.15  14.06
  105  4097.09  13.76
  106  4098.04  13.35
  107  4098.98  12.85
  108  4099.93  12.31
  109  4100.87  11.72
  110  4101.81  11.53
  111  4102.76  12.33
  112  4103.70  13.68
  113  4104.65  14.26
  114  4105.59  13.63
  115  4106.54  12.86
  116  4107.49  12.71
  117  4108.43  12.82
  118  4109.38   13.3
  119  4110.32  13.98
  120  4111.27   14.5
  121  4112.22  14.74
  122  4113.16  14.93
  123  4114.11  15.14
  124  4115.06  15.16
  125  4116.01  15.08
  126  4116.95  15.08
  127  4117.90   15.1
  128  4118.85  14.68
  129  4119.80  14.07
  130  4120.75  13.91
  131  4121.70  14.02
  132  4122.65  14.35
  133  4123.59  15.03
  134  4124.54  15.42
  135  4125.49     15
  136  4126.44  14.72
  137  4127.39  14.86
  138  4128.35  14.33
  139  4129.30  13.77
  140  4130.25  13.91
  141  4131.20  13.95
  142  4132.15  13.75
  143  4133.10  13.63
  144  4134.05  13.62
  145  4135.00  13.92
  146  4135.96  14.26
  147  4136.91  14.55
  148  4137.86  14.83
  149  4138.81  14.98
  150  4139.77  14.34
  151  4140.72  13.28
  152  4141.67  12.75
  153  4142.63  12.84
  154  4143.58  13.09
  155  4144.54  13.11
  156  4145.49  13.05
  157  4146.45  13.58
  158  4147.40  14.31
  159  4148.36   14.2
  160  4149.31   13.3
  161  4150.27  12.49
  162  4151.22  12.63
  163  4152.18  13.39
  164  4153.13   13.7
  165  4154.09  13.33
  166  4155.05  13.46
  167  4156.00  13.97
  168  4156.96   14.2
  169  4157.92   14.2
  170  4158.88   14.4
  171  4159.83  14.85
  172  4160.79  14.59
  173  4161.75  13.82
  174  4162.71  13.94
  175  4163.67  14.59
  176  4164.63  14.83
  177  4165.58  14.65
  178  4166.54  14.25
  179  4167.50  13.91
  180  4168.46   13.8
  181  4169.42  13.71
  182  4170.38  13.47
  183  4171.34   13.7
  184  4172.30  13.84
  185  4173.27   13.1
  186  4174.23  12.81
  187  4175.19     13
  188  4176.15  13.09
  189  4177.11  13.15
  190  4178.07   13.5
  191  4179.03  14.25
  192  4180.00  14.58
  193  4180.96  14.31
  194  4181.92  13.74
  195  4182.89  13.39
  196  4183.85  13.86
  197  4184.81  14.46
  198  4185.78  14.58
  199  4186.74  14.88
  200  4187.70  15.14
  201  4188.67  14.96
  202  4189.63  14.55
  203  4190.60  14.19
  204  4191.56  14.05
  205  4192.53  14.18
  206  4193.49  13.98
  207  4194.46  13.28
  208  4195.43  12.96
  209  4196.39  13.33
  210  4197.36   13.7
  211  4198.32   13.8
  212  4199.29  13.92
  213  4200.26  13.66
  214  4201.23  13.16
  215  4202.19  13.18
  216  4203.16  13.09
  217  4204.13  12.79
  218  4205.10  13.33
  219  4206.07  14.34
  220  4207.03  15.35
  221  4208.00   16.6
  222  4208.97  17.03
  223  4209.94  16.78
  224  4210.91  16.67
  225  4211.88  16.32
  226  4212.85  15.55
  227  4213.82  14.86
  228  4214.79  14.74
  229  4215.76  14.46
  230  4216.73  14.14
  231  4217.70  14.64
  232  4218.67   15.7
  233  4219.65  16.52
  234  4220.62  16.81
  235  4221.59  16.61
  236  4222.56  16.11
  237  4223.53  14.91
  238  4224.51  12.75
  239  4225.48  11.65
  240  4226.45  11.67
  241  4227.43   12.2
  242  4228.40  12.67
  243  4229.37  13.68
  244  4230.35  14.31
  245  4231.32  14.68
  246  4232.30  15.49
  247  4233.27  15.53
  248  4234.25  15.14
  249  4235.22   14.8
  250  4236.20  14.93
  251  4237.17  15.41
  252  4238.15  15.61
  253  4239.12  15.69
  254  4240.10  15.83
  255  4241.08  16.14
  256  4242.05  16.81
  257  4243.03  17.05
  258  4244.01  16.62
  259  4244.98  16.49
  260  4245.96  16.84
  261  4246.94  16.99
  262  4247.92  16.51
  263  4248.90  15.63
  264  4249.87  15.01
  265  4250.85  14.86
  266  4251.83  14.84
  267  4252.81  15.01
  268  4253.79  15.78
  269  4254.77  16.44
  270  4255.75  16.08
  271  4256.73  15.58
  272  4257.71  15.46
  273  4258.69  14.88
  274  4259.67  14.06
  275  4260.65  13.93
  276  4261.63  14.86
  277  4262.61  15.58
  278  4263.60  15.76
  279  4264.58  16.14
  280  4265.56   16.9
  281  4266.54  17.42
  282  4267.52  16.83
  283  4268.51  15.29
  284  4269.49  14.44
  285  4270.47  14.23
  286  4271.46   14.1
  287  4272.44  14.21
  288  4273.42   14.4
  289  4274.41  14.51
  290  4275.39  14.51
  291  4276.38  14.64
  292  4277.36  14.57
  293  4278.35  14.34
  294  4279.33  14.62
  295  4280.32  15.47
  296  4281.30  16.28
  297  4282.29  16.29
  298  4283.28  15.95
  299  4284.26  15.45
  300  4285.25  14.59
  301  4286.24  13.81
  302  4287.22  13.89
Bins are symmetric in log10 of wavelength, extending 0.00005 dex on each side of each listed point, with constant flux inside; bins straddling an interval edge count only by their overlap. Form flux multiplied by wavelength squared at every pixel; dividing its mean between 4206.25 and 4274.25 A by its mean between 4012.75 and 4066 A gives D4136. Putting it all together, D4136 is 1.21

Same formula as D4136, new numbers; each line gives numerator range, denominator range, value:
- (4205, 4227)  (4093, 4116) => 1.17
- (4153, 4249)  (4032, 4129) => 1.09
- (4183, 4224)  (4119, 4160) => 1.09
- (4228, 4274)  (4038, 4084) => 1.21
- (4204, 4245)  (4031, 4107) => 1.16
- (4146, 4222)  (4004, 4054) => 1.09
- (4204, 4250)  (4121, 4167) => 1.13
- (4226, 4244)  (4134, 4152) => 1.14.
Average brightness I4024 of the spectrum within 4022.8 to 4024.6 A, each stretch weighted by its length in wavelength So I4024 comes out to 14.2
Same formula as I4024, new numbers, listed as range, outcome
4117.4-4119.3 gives 14.9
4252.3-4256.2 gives 15.8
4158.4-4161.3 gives 14.6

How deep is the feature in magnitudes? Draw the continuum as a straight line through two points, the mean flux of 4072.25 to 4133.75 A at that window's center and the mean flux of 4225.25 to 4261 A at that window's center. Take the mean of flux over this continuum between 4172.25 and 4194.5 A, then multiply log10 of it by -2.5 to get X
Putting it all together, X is 0.063 mag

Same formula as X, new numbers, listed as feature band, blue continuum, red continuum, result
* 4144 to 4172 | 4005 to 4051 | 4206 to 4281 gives 0.07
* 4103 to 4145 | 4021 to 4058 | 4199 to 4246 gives 0.02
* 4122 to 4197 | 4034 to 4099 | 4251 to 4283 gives 0.06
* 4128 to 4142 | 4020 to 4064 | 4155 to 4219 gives 0.01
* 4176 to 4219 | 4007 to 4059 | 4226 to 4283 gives 0.04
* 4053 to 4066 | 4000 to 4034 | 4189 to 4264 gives 0.04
